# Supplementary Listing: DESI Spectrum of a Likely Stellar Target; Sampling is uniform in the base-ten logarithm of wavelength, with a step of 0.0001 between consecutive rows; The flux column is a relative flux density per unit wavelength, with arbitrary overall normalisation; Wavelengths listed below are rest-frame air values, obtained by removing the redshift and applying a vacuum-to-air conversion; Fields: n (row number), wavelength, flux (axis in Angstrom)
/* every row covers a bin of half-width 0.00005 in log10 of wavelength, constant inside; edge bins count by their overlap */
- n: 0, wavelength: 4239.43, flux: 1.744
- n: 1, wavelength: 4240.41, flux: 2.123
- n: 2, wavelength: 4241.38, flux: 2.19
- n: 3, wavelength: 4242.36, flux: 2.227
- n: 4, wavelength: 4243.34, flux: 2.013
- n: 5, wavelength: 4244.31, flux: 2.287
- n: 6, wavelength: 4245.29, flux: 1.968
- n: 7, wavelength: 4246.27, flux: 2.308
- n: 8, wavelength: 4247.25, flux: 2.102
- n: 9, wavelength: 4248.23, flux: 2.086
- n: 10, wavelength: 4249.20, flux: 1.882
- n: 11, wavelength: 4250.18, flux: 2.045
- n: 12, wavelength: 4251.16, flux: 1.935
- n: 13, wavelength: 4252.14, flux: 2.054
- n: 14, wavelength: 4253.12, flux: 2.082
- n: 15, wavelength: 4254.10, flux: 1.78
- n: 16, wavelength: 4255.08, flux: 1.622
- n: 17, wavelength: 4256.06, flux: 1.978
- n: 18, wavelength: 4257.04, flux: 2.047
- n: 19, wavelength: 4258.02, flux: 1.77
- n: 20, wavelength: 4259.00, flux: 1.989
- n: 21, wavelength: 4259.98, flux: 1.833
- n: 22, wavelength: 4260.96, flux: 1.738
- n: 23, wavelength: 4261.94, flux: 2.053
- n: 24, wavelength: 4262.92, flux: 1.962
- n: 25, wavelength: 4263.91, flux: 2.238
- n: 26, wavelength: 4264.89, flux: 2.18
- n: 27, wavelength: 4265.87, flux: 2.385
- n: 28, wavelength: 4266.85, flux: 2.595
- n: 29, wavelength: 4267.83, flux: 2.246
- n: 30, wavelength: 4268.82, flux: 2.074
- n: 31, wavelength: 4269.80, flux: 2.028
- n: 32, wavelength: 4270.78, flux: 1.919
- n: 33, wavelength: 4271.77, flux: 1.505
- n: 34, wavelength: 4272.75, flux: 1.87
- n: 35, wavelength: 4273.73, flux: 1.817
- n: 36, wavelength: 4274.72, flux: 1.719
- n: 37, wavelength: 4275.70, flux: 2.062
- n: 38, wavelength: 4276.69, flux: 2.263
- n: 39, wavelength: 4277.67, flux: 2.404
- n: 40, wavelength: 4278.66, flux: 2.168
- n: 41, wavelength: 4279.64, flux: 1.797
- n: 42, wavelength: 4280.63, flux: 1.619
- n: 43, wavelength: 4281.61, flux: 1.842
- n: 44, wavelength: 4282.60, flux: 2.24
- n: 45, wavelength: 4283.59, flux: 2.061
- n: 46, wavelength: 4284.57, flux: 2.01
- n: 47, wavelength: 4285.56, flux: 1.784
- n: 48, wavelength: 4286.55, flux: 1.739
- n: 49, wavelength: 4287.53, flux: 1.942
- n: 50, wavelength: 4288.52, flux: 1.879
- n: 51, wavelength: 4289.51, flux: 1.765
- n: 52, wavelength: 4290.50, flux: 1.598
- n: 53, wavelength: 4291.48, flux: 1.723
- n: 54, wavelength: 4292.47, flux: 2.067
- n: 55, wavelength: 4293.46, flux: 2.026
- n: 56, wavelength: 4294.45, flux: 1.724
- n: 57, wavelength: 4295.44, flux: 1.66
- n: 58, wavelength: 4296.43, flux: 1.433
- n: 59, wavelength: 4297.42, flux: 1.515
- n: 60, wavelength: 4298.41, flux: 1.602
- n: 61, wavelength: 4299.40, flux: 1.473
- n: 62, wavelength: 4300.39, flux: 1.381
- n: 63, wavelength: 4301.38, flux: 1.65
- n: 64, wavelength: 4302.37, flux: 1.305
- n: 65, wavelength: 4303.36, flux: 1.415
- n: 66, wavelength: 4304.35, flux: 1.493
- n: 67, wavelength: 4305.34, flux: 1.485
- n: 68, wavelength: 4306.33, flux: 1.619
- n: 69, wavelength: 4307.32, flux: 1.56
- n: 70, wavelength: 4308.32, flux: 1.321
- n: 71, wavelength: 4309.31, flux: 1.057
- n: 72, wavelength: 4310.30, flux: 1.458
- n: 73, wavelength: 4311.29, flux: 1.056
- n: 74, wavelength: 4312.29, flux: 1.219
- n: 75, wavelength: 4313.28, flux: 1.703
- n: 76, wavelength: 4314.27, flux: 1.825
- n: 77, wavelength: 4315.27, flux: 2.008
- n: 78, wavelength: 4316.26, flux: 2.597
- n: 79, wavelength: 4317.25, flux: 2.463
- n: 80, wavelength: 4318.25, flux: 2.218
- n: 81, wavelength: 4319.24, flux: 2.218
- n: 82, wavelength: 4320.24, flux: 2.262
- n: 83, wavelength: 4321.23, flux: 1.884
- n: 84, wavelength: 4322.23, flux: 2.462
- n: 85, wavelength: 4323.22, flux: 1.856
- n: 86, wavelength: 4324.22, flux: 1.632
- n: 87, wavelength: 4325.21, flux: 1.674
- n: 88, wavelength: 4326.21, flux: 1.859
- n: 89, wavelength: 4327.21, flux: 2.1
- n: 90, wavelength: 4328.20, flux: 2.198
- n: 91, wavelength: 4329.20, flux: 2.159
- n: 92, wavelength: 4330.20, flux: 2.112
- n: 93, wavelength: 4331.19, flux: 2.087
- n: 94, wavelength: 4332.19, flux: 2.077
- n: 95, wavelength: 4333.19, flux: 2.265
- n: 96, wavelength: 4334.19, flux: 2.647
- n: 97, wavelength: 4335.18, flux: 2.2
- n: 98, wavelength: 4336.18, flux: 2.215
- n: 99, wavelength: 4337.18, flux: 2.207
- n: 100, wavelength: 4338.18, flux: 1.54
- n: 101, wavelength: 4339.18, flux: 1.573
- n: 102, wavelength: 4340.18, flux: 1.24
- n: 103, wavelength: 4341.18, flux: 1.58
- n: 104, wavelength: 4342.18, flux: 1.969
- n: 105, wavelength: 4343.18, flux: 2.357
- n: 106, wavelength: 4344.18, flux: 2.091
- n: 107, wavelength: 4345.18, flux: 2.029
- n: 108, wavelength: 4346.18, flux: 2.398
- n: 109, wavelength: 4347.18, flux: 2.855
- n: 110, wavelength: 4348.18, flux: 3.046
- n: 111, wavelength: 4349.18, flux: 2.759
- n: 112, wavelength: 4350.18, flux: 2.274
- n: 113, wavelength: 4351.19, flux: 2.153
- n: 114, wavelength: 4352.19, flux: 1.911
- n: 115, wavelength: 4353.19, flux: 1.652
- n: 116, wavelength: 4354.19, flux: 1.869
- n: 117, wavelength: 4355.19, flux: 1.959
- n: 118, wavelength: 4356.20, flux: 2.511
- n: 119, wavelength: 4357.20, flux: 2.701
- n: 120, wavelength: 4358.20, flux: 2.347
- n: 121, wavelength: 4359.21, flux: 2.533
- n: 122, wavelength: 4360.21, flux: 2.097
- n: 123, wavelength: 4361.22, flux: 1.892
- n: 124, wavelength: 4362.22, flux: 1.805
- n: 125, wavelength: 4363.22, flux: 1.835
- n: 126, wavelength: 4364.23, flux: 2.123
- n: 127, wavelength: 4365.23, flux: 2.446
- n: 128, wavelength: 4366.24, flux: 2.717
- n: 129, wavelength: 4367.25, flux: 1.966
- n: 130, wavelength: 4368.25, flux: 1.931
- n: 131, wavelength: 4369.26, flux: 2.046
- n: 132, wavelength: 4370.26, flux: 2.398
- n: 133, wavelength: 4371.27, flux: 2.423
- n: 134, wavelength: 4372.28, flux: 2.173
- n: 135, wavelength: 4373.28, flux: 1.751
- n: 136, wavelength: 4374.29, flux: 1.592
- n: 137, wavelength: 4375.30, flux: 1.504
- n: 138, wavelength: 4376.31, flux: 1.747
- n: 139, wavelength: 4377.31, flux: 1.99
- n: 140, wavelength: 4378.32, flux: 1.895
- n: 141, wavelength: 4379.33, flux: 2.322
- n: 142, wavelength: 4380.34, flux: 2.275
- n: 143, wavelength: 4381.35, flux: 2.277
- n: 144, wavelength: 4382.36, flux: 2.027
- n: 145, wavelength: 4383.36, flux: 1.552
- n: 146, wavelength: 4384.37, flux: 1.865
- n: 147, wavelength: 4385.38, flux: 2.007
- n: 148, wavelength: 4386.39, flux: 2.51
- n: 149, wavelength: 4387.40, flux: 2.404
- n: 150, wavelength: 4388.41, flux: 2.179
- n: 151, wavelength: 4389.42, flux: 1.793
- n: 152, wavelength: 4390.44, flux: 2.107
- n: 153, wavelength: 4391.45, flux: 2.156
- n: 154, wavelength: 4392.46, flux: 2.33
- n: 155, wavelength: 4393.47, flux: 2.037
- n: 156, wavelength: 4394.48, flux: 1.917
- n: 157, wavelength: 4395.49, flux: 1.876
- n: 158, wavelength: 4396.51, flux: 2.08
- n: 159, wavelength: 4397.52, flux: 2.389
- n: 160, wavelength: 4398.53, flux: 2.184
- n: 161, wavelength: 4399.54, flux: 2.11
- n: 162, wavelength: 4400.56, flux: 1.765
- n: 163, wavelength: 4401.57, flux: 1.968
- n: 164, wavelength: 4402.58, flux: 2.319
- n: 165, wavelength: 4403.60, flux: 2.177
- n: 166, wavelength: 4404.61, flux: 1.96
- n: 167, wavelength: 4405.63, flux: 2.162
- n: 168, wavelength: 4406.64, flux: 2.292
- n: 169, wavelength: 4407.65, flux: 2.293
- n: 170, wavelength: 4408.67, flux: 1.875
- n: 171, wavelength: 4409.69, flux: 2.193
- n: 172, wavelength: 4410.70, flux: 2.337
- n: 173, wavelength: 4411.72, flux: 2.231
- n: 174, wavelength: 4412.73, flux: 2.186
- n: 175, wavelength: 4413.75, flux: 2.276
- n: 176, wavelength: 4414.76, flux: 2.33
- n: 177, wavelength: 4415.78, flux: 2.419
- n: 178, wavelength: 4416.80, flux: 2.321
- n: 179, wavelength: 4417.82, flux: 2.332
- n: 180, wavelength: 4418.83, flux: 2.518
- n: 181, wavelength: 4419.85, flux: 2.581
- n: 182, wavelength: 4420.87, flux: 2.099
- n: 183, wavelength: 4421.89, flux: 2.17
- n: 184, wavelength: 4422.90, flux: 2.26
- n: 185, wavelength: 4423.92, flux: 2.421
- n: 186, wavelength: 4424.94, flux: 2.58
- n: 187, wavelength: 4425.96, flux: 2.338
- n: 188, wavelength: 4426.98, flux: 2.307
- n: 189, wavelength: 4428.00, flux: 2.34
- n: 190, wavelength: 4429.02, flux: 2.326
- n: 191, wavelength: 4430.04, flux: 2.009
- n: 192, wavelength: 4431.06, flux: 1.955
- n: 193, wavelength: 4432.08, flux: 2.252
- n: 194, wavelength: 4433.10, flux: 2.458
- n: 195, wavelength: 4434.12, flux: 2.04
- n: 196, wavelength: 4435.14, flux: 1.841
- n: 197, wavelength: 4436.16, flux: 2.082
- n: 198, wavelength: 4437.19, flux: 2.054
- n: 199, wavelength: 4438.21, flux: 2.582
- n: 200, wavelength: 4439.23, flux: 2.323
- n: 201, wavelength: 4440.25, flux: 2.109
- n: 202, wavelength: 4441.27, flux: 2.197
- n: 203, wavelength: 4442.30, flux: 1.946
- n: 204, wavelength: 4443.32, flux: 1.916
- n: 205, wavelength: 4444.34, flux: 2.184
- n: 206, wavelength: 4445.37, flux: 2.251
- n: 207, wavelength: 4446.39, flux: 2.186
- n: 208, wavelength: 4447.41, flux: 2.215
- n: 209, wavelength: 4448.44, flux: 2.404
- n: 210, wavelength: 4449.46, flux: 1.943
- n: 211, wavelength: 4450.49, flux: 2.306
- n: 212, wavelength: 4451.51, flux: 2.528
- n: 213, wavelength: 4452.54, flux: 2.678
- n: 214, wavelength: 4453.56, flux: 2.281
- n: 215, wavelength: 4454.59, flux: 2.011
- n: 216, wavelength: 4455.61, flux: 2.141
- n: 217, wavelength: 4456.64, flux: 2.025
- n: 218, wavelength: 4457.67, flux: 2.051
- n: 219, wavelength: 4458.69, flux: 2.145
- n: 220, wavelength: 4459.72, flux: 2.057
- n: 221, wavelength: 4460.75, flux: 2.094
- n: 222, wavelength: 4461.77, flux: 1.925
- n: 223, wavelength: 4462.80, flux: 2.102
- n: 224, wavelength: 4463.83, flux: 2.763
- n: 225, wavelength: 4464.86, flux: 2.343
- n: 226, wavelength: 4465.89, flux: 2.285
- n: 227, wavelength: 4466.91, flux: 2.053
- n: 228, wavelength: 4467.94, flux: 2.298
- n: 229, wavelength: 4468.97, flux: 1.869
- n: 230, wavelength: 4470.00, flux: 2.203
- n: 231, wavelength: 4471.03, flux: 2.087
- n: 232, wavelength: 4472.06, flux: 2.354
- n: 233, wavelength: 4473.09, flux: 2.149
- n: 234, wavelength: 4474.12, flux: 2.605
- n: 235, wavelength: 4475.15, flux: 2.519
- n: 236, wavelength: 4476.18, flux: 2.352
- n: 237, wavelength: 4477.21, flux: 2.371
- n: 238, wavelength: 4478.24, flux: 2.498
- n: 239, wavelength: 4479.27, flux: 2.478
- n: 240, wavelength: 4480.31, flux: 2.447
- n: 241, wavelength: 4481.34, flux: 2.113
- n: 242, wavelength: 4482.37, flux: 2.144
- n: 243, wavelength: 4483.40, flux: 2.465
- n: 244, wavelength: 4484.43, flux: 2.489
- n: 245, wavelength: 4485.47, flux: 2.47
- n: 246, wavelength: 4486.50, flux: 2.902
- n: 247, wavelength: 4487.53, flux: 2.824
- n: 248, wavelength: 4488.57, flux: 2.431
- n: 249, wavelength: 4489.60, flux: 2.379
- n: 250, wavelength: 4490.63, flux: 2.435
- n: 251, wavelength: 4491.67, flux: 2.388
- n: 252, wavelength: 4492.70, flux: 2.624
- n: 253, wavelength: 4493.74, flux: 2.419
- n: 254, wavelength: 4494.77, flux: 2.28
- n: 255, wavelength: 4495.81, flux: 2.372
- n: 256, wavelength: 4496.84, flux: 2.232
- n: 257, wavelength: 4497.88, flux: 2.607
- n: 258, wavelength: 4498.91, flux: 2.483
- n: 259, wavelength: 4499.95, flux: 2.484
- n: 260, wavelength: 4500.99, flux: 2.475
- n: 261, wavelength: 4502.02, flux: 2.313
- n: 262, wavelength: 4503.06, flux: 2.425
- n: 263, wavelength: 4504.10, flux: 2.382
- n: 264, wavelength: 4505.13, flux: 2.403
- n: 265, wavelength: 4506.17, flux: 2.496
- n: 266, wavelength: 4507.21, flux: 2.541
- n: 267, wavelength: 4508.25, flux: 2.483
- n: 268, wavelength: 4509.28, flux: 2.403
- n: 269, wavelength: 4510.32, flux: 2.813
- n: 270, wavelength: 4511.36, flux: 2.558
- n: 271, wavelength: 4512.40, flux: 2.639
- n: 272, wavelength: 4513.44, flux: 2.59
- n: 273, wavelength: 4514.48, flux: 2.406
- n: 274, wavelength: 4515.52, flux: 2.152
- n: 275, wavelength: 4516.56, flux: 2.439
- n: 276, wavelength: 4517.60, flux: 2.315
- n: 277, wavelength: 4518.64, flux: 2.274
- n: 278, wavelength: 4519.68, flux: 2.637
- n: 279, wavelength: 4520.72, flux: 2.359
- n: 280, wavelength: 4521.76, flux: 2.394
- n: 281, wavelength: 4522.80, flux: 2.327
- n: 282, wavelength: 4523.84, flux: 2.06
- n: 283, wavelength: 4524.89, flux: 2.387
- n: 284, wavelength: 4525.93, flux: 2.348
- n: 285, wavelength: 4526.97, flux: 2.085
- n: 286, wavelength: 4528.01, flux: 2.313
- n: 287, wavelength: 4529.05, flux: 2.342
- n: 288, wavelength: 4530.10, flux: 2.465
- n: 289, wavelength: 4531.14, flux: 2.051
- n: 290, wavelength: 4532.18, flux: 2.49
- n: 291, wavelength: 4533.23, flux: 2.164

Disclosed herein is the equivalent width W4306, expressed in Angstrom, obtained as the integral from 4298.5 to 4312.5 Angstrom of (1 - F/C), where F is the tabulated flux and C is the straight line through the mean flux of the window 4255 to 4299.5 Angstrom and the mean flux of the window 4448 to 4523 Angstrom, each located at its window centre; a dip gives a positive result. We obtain 4.1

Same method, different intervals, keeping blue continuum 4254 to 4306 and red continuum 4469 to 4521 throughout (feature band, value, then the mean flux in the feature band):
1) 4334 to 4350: -1.1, 2.16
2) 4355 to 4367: -1.0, 2.25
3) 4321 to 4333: -0.2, 2.02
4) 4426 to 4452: 1.0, 2.19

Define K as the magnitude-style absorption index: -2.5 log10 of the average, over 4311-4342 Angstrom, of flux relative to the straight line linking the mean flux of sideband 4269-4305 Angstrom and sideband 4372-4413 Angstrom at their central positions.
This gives -0.05 mag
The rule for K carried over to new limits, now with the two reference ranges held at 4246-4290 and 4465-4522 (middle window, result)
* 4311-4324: 0.05 mag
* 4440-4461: 0.07 mag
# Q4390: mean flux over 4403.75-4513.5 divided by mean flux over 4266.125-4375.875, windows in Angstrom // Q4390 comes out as 1.18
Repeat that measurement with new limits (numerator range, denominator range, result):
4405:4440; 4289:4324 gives 1.31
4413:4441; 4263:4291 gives 1.14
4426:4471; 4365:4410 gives 1.05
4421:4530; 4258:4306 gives 1.25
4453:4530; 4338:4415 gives 1.12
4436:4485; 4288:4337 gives 1.23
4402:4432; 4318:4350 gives 1.07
